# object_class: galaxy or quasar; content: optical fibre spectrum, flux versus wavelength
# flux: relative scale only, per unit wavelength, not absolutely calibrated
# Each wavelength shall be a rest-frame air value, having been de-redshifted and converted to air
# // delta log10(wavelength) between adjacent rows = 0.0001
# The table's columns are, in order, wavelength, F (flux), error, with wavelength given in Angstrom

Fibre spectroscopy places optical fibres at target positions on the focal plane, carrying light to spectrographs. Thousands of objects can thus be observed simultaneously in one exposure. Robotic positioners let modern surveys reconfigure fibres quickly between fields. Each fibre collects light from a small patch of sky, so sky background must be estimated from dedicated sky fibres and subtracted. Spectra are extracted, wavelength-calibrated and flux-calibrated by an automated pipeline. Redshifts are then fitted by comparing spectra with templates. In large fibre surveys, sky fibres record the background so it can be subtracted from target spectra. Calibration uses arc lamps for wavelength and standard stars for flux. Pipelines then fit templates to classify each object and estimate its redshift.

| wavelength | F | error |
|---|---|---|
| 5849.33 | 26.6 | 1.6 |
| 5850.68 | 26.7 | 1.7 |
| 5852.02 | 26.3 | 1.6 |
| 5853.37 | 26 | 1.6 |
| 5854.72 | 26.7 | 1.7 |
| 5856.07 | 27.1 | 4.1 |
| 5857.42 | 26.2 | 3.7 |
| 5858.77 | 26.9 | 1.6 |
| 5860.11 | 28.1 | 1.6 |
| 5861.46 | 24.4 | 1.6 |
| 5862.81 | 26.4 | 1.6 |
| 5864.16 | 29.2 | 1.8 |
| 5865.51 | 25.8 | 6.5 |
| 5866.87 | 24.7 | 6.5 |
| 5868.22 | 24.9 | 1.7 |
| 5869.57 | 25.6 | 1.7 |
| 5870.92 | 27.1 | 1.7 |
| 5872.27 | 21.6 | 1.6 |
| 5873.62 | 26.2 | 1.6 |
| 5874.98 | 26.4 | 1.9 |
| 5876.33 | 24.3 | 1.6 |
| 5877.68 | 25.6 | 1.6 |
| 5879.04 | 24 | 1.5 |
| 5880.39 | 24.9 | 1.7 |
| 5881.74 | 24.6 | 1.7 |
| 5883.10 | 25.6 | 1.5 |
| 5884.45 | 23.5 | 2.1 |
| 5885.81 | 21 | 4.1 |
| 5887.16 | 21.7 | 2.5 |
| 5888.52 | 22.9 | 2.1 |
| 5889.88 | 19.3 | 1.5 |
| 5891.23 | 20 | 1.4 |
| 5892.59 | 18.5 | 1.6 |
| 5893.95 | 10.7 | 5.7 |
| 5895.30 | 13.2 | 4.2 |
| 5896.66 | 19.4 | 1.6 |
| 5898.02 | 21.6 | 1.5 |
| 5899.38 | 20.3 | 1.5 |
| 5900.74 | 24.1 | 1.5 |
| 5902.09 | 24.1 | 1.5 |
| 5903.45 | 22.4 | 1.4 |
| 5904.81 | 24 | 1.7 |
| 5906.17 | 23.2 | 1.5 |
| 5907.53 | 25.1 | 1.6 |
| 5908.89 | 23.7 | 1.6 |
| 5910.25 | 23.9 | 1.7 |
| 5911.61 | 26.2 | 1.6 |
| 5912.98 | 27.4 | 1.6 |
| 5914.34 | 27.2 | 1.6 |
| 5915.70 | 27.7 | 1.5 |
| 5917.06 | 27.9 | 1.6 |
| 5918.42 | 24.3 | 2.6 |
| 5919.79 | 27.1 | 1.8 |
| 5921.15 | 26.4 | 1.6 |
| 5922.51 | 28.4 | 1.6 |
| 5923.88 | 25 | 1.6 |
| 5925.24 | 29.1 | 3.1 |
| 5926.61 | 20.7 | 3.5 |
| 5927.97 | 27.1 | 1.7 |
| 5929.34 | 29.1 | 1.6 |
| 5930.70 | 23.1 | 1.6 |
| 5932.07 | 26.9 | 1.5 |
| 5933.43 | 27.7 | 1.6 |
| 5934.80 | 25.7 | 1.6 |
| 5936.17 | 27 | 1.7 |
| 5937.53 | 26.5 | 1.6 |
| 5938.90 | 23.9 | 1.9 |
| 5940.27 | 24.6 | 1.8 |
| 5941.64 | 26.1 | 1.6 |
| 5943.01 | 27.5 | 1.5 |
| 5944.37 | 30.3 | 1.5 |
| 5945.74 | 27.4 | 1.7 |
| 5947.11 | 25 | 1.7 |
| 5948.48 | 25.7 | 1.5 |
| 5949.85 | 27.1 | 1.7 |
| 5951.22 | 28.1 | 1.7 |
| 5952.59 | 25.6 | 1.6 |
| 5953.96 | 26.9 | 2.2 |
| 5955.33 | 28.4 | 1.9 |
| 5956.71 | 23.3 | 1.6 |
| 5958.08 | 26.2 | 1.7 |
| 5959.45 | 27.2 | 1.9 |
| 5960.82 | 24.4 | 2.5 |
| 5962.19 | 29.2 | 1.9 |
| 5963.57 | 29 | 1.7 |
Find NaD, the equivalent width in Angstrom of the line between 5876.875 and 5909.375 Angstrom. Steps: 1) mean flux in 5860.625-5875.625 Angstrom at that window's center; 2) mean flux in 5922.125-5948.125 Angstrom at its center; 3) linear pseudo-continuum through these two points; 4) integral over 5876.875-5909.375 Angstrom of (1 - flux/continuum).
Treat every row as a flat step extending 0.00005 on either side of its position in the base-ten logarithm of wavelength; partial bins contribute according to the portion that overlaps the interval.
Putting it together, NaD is 5.16 Angstrom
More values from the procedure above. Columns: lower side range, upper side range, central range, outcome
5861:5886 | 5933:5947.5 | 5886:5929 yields 4.21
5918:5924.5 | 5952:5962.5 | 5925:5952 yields -0.08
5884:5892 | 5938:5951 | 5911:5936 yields -2.03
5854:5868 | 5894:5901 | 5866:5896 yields -0.36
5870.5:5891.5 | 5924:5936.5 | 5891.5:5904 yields 2.65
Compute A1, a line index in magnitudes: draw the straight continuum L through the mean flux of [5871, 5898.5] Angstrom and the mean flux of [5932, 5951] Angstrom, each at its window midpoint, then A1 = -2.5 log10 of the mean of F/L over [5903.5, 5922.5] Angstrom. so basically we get -0.06 mag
